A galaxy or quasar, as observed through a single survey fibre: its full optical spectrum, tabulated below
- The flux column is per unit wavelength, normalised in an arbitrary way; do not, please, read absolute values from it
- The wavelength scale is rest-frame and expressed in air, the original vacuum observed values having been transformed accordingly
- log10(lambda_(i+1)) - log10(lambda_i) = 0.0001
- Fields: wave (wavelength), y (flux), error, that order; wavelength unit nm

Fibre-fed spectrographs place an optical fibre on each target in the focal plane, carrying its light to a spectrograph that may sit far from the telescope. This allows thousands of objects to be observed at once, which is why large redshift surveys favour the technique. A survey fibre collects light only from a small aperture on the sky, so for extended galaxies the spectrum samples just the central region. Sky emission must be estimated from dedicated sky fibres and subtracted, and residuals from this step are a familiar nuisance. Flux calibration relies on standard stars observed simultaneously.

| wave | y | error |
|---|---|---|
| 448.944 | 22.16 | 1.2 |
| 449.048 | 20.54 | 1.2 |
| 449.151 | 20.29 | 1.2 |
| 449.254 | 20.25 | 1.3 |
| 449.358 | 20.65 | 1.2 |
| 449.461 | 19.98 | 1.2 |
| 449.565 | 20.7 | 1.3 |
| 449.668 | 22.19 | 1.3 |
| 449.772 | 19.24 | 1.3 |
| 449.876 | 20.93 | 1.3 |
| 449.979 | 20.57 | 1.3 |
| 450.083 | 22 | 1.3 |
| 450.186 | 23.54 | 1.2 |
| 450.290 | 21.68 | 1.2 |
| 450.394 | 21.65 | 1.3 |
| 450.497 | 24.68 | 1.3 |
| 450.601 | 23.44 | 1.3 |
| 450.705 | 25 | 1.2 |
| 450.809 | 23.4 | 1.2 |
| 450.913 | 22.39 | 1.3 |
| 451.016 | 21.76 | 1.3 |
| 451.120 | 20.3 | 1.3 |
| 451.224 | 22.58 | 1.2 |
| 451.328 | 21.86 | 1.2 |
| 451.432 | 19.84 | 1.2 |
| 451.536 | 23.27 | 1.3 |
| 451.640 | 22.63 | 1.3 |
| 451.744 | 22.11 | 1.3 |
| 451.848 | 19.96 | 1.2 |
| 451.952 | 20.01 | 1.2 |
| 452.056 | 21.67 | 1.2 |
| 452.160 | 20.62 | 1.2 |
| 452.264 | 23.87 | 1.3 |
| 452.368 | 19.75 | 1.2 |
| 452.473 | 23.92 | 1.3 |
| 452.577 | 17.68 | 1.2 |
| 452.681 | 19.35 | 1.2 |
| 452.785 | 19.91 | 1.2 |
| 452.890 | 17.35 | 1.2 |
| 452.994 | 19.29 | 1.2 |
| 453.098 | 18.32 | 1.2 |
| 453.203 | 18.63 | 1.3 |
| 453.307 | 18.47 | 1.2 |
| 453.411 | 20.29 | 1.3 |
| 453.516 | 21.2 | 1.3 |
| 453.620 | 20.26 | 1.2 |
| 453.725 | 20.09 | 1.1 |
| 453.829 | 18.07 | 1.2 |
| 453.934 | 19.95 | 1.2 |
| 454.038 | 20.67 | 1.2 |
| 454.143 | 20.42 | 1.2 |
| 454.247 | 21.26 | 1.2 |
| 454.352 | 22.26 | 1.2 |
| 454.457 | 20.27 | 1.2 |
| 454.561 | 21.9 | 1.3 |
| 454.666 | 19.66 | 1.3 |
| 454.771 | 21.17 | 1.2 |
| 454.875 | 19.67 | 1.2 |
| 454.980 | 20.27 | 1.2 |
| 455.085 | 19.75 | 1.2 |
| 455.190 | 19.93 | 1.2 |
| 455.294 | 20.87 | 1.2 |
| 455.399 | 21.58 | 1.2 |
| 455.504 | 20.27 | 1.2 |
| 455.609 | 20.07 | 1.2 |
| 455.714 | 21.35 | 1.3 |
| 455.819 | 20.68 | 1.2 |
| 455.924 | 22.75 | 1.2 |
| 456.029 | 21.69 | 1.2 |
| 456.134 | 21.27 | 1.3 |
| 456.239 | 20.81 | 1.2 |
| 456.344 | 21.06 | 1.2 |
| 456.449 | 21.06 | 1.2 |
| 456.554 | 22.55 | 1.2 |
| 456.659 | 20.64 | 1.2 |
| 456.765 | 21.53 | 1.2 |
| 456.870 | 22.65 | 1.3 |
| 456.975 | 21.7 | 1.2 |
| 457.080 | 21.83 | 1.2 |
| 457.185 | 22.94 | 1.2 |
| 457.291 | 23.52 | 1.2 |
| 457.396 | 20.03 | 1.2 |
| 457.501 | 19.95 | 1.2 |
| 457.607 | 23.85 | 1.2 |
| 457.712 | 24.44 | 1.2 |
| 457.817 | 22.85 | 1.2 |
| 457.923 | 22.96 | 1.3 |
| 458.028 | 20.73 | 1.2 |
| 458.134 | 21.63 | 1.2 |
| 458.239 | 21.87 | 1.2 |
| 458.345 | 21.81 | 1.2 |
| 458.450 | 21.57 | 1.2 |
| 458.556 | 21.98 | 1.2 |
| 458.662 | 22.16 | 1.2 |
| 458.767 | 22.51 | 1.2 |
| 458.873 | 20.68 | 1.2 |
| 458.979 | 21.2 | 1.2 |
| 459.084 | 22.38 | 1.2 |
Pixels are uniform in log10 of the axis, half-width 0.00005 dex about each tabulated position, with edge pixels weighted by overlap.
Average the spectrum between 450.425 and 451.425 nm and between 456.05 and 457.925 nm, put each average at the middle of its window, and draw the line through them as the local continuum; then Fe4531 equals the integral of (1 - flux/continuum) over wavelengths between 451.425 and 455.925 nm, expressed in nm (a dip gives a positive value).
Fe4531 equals 0.38 nm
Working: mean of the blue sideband 22.7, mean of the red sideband 21.9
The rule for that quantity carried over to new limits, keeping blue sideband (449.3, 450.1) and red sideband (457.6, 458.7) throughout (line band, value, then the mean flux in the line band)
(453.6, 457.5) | 0.148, 21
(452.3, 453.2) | 0.076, 19.5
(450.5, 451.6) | -0.080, 22.5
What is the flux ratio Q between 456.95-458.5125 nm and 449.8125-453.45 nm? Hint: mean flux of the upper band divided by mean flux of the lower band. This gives 1.04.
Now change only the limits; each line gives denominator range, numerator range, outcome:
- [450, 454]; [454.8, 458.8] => 1.02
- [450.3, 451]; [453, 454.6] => 0.86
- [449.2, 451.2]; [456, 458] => 1.01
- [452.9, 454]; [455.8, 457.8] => 1.13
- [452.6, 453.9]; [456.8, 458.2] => 1.16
